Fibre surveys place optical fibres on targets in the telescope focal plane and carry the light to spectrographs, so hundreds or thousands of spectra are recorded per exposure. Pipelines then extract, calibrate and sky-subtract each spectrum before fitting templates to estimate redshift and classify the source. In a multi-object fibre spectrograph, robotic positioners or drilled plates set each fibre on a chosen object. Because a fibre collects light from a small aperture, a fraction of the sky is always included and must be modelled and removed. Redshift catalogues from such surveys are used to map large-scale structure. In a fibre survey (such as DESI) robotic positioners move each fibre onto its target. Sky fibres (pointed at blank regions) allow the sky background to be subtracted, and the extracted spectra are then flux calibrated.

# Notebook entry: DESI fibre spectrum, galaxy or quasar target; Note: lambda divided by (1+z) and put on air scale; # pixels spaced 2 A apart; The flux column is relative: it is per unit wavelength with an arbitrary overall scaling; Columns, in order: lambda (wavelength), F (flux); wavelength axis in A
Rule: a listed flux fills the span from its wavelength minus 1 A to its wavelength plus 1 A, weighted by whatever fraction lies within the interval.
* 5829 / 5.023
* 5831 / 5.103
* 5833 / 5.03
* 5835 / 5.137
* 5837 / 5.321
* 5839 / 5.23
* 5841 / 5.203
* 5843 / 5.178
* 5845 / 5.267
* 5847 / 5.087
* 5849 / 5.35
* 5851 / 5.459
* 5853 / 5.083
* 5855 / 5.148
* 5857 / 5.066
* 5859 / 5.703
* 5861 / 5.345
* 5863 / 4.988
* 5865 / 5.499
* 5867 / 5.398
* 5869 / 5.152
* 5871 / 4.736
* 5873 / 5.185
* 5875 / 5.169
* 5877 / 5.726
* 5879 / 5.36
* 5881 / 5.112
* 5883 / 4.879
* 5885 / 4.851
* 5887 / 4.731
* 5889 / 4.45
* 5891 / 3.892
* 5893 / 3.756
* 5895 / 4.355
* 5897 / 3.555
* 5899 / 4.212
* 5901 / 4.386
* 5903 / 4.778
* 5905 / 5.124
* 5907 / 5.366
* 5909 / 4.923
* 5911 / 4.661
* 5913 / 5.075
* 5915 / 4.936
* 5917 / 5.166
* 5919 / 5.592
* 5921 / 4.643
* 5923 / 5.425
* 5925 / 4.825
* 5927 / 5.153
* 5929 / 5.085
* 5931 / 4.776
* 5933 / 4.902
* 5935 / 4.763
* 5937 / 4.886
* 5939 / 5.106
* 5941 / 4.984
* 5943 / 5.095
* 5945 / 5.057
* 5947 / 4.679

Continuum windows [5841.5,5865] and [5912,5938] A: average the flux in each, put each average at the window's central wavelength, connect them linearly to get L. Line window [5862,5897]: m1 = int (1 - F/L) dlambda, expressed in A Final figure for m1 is 2.1 A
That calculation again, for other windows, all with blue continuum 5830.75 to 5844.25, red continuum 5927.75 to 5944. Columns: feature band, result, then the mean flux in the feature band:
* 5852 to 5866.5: -0.4 A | 5.27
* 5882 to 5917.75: 3.0 A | 4.61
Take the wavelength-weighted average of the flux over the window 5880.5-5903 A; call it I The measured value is 4.38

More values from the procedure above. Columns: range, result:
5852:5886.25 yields 5.2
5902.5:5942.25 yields 5.01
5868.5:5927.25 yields 4.83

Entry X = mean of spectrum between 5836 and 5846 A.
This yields 5.24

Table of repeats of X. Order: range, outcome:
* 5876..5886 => 5.19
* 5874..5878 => 5.45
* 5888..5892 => 4.17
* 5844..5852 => 5.29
